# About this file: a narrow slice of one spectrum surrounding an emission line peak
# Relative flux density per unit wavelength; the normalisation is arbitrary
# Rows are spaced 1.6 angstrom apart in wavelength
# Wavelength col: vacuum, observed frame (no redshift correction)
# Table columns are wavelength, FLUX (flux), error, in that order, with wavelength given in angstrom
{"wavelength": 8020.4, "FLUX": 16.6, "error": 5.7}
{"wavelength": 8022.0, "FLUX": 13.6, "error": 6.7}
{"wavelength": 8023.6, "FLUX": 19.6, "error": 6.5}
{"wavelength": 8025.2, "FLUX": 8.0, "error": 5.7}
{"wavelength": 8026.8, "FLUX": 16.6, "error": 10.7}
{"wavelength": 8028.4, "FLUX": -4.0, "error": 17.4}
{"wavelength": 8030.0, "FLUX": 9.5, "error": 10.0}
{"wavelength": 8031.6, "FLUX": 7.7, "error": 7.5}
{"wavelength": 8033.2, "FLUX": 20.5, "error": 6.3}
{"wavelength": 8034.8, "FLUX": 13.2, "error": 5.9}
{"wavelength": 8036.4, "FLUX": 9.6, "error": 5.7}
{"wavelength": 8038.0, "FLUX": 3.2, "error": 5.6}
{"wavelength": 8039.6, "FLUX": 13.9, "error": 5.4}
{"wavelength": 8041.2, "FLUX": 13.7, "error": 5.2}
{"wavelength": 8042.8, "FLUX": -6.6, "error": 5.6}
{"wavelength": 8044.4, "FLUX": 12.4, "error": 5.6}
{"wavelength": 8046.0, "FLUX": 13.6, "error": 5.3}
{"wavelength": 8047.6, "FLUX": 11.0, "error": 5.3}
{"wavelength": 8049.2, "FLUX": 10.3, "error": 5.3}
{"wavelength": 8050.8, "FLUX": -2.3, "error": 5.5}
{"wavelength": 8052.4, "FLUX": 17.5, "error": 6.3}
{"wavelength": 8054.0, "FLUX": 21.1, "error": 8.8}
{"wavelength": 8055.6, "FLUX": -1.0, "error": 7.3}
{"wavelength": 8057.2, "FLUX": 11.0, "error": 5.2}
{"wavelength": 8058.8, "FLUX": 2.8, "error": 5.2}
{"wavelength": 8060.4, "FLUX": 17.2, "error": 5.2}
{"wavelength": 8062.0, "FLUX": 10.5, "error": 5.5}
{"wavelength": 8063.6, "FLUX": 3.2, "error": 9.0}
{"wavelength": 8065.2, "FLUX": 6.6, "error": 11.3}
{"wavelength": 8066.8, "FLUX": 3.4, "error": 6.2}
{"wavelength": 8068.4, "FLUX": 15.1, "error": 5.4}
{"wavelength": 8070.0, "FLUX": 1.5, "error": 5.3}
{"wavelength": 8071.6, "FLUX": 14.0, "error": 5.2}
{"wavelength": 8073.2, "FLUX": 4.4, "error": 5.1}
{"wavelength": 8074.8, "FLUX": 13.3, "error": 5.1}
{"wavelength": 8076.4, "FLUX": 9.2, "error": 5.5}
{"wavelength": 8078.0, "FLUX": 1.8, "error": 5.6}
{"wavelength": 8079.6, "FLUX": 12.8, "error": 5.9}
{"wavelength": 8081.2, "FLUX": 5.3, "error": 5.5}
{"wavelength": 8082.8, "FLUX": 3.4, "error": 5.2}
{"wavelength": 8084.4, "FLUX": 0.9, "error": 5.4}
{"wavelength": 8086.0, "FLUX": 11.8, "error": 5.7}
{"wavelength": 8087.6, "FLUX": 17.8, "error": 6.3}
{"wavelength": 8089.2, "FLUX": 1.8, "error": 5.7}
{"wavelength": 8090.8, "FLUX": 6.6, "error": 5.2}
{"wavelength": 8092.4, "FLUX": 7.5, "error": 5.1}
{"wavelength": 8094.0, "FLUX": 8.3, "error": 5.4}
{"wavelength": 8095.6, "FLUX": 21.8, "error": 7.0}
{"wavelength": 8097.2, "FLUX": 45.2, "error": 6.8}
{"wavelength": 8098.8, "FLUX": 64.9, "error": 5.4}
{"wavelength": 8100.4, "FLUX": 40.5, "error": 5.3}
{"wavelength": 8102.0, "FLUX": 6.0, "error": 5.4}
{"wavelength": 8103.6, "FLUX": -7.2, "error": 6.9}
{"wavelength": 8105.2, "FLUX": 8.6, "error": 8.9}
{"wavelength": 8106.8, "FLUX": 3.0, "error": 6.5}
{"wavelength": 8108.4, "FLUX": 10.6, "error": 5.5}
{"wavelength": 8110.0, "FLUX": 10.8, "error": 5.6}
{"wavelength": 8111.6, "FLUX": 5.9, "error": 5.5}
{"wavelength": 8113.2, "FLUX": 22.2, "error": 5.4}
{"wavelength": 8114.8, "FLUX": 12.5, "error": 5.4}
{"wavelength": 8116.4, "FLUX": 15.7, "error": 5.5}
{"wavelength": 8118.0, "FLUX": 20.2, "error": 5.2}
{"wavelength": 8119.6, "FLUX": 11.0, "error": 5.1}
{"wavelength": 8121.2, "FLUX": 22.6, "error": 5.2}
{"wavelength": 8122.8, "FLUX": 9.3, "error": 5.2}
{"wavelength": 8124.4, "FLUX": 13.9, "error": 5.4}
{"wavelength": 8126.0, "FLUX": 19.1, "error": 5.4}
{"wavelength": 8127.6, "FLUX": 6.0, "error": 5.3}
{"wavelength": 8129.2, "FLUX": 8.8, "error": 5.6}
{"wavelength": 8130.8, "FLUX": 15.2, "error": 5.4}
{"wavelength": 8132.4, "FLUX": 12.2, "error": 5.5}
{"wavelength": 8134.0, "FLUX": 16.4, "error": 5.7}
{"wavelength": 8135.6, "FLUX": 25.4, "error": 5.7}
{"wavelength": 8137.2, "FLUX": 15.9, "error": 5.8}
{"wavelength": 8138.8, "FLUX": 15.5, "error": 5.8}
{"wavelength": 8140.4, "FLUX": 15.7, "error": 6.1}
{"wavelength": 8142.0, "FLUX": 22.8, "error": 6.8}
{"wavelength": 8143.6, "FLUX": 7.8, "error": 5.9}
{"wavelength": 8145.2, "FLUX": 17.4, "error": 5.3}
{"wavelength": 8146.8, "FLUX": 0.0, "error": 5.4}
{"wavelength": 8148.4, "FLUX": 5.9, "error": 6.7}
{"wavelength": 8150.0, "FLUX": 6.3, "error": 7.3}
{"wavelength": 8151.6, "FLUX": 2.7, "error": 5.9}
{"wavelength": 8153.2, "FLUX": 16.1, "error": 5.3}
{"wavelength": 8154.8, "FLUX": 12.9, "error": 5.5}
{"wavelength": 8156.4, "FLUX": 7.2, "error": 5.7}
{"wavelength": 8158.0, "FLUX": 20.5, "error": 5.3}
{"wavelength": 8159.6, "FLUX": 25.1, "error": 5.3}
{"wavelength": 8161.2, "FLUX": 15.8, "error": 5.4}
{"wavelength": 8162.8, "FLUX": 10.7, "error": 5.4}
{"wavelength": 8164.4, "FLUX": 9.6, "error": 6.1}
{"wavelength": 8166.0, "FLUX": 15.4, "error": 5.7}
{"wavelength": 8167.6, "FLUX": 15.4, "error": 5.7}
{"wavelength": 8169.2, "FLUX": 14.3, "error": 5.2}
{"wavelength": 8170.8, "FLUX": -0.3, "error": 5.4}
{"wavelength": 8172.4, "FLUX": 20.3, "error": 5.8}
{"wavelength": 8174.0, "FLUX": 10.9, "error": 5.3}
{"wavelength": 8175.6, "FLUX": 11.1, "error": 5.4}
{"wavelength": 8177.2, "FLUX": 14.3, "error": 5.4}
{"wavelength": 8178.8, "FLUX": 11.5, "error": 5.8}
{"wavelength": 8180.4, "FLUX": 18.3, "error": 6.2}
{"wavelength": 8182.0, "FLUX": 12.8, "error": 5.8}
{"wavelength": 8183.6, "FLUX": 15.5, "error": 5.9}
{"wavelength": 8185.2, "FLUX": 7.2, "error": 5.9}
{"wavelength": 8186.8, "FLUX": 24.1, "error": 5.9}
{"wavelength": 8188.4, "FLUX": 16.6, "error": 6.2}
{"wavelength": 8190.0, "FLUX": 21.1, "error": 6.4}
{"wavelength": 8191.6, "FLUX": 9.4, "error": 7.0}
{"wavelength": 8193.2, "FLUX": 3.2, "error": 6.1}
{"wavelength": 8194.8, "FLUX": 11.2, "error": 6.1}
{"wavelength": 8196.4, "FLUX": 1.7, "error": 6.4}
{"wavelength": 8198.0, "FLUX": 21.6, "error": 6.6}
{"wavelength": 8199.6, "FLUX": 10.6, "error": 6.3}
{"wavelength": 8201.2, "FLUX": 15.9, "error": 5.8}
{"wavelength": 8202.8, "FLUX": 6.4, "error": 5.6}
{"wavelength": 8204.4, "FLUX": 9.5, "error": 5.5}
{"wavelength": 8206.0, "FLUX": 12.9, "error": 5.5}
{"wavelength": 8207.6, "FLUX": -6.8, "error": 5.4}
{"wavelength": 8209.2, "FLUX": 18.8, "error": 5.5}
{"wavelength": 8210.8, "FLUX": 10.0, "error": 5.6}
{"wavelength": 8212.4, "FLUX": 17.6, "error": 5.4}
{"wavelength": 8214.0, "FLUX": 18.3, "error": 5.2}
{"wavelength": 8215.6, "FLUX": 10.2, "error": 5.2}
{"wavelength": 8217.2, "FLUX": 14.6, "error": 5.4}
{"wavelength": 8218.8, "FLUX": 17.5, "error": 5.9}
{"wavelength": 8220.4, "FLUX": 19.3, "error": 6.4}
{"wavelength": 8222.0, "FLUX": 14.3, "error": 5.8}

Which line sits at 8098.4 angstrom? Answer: H-gamma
